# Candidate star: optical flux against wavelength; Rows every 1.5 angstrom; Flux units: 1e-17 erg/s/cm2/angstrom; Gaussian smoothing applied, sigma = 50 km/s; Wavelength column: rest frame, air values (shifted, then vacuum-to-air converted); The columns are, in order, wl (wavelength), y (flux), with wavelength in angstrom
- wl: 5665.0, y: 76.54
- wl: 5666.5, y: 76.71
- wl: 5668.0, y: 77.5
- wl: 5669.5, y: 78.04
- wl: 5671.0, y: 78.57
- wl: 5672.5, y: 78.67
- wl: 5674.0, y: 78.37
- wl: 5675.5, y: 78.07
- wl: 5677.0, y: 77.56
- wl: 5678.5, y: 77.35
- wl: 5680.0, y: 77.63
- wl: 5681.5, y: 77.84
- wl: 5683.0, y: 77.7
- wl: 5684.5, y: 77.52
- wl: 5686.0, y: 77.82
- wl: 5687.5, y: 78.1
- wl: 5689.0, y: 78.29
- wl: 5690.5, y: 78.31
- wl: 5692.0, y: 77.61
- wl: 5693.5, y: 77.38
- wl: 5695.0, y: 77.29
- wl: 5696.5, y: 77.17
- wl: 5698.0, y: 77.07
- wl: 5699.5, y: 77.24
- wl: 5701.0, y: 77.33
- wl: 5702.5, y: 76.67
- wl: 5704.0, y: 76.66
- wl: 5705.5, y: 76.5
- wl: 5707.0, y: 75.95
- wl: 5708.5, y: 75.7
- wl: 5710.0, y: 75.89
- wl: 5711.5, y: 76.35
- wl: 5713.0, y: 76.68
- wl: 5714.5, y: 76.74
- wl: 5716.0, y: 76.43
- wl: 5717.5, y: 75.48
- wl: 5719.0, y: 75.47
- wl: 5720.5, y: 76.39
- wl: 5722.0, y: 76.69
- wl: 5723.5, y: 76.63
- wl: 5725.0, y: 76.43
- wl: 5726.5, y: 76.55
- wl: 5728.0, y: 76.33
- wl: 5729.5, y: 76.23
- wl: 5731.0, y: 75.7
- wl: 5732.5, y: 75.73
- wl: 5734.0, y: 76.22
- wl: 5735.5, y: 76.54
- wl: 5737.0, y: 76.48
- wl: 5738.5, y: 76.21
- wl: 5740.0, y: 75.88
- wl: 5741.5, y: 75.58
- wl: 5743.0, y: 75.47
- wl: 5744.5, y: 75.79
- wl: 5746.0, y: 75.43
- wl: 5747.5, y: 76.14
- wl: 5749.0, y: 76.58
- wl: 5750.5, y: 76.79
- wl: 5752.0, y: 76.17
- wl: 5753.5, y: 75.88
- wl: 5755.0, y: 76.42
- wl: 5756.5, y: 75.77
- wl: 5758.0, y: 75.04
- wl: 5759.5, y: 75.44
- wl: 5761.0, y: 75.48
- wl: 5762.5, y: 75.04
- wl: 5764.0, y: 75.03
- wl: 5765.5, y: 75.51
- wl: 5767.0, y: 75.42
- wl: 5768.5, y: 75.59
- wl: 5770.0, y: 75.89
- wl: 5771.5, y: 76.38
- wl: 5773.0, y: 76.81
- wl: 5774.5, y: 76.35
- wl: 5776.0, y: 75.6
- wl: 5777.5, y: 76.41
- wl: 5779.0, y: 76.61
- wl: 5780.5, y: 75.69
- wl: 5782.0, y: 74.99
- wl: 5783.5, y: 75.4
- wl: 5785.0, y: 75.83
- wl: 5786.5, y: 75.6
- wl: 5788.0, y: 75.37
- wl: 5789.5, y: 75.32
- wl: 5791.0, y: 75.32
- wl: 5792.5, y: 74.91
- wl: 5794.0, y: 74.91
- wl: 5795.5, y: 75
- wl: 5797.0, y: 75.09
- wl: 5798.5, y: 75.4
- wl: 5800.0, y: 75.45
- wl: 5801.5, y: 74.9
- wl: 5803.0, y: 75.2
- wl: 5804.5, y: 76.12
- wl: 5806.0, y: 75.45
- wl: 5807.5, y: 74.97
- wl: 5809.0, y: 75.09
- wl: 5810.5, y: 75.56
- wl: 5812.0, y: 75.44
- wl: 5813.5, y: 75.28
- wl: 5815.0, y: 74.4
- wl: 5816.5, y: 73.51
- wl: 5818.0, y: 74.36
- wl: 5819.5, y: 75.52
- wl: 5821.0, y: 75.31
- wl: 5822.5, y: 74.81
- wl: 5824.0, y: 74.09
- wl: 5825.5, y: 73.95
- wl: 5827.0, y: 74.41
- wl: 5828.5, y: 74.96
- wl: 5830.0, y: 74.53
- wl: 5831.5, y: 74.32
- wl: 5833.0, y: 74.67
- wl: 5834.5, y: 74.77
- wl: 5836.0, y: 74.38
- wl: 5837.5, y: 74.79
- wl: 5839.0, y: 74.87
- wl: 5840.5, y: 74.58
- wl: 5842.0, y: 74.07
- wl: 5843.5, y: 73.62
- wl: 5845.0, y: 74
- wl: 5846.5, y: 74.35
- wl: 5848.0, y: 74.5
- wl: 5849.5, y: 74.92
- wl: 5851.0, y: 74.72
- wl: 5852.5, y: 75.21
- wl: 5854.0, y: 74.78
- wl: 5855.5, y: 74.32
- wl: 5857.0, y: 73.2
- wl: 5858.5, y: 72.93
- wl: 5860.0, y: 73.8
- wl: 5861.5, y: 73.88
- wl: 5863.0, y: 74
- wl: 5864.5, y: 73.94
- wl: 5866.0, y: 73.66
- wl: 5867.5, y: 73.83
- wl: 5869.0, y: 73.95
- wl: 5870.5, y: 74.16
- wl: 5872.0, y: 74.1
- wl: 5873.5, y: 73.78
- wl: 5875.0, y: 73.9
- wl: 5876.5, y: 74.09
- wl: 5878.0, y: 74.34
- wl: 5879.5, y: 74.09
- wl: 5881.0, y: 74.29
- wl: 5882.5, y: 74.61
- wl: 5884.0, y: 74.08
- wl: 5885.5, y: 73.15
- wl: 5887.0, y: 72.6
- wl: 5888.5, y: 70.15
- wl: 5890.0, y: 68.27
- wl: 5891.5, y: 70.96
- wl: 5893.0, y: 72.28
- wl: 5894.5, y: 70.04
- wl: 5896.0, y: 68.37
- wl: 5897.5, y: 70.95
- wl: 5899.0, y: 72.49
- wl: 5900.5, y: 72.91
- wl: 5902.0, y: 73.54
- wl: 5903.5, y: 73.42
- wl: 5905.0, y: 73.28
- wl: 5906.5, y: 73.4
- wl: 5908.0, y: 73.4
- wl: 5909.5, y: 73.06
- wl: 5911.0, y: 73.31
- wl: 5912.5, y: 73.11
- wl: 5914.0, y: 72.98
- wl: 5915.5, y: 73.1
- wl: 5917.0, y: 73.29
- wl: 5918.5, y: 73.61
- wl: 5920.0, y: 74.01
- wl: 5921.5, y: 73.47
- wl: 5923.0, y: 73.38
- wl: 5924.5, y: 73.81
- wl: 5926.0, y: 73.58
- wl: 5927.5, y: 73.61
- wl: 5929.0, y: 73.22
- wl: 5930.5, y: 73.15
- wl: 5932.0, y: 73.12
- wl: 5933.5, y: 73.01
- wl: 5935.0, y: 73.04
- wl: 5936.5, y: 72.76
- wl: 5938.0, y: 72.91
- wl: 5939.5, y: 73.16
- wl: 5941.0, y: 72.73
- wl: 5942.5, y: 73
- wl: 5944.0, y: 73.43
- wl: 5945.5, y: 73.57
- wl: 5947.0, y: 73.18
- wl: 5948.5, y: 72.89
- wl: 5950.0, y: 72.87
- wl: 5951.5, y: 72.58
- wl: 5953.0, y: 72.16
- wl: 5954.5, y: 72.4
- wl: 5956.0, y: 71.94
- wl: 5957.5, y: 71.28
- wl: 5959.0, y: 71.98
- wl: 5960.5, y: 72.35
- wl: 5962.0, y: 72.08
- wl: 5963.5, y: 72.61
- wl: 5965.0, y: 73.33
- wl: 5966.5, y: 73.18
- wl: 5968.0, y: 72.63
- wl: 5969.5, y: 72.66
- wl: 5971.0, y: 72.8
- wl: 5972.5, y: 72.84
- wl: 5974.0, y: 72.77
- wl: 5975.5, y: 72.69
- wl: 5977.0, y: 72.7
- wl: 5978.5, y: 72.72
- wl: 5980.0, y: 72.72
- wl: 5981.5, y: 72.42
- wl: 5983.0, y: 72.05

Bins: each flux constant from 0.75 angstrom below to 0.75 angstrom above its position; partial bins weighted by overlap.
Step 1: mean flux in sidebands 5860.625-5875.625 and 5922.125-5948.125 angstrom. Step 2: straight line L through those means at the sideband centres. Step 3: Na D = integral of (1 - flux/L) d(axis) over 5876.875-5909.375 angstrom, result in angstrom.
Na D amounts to 0.5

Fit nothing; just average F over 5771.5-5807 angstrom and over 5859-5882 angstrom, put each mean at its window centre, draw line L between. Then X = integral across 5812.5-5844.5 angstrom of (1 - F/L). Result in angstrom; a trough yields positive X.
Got 0.1 angstrom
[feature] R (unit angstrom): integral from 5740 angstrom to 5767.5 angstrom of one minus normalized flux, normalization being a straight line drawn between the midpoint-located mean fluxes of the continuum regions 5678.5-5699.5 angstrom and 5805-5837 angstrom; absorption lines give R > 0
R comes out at 0.2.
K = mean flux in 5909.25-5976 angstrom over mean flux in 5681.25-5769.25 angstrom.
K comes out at 0.95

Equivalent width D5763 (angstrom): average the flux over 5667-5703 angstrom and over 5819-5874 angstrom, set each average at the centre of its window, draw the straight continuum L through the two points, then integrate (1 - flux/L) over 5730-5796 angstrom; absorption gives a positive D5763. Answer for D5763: 0.3 angstrom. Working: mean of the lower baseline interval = 77.7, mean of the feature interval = 75.8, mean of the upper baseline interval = 74.3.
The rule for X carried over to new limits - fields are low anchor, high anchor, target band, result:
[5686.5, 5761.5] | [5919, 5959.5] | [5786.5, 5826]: 0.0 angstrom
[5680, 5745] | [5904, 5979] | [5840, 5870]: 0.1 angstrom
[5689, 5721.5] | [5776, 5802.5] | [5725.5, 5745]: 0.0 angstrom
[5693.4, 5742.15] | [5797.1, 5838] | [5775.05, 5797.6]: 0.0 angstrom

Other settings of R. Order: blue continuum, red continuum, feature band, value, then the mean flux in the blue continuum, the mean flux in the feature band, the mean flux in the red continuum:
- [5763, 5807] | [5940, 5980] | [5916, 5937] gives 0.0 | 75.6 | 73.4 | 72.7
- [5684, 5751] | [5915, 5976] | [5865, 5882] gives 0.0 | 76.6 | 74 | 72.9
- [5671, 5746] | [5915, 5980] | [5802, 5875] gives 0.2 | 76.8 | 74.5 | 72.9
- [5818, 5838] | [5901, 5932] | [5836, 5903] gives 0.6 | 74.6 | 73.4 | 73.4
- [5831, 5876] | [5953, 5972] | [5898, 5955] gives -0.1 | 74.2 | 73.1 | 72.4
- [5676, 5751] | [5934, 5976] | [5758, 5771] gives 0.1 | 76.7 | 75.4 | 72.7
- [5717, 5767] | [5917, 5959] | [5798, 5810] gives 0.0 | 75.9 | 75.3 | 73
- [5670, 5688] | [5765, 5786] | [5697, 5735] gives 0.4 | 77.9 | 76.4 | 75.9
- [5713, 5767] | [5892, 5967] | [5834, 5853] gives -0.1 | 76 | 74.5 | 72.8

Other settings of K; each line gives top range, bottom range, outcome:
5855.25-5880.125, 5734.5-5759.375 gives 0.97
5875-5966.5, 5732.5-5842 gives 0.97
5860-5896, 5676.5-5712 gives 0.95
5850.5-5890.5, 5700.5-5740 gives 0.97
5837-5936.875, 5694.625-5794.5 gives 0.96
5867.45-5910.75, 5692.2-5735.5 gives 0.95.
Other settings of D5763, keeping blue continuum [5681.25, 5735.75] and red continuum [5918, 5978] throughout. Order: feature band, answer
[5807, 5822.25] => 0.0 angstrom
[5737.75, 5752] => 0.0 angstrom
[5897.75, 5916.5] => 0.1 angstrom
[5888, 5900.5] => 0.5 angstrom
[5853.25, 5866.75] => 0.1 angstrom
